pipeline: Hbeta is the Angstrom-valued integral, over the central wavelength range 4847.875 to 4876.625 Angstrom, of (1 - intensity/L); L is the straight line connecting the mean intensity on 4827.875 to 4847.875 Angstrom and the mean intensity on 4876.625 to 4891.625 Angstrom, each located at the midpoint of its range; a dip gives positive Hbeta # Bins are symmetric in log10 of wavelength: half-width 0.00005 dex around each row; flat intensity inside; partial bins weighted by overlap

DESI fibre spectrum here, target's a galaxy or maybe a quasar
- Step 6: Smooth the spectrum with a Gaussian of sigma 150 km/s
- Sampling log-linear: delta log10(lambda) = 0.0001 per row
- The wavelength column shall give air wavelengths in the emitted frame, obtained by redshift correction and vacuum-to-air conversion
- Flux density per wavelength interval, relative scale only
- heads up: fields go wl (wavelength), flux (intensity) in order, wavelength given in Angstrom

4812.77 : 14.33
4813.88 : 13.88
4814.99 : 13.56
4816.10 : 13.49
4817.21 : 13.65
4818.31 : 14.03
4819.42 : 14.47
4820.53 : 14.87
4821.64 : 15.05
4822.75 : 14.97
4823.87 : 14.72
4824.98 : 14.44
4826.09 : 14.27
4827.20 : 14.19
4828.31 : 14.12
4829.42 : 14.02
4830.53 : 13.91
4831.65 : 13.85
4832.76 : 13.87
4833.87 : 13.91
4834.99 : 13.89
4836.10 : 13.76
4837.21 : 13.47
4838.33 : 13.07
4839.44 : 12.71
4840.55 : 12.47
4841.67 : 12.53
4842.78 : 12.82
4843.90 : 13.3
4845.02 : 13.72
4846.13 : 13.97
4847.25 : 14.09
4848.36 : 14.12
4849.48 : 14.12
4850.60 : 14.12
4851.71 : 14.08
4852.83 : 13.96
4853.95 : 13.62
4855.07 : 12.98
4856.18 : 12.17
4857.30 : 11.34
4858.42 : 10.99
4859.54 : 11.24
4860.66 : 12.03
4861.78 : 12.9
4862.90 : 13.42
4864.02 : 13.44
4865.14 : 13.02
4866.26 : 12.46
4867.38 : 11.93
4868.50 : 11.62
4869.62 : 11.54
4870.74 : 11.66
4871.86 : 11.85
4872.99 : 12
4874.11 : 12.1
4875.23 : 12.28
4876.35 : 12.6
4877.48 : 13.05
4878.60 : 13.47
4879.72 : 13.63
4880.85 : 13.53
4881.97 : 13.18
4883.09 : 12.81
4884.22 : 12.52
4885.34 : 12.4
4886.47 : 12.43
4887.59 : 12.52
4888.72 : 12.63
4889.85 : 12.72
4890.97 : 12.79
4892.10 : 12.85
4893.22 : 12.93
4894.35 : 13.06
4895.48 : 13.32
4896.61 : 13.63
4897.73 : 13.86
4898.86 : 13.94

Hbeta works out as 1.3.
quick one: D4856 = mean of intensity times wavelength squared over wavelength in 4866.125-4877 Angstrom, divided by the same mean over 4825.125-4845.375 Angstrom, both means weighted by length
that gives 0.9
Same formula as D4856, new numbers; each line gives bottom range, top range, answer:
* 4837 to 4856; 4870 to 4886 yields 0.95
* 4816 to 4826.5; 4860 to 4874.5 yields 0.87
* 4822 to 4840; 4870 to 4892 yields 0.92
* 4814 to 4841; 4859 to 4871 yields 0.90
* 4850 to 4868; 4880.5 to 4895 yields 1.02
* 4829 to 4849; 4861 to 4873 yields 0.92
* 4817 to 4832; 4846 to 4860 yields 0.93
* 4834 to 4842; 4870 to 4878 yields 0.94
